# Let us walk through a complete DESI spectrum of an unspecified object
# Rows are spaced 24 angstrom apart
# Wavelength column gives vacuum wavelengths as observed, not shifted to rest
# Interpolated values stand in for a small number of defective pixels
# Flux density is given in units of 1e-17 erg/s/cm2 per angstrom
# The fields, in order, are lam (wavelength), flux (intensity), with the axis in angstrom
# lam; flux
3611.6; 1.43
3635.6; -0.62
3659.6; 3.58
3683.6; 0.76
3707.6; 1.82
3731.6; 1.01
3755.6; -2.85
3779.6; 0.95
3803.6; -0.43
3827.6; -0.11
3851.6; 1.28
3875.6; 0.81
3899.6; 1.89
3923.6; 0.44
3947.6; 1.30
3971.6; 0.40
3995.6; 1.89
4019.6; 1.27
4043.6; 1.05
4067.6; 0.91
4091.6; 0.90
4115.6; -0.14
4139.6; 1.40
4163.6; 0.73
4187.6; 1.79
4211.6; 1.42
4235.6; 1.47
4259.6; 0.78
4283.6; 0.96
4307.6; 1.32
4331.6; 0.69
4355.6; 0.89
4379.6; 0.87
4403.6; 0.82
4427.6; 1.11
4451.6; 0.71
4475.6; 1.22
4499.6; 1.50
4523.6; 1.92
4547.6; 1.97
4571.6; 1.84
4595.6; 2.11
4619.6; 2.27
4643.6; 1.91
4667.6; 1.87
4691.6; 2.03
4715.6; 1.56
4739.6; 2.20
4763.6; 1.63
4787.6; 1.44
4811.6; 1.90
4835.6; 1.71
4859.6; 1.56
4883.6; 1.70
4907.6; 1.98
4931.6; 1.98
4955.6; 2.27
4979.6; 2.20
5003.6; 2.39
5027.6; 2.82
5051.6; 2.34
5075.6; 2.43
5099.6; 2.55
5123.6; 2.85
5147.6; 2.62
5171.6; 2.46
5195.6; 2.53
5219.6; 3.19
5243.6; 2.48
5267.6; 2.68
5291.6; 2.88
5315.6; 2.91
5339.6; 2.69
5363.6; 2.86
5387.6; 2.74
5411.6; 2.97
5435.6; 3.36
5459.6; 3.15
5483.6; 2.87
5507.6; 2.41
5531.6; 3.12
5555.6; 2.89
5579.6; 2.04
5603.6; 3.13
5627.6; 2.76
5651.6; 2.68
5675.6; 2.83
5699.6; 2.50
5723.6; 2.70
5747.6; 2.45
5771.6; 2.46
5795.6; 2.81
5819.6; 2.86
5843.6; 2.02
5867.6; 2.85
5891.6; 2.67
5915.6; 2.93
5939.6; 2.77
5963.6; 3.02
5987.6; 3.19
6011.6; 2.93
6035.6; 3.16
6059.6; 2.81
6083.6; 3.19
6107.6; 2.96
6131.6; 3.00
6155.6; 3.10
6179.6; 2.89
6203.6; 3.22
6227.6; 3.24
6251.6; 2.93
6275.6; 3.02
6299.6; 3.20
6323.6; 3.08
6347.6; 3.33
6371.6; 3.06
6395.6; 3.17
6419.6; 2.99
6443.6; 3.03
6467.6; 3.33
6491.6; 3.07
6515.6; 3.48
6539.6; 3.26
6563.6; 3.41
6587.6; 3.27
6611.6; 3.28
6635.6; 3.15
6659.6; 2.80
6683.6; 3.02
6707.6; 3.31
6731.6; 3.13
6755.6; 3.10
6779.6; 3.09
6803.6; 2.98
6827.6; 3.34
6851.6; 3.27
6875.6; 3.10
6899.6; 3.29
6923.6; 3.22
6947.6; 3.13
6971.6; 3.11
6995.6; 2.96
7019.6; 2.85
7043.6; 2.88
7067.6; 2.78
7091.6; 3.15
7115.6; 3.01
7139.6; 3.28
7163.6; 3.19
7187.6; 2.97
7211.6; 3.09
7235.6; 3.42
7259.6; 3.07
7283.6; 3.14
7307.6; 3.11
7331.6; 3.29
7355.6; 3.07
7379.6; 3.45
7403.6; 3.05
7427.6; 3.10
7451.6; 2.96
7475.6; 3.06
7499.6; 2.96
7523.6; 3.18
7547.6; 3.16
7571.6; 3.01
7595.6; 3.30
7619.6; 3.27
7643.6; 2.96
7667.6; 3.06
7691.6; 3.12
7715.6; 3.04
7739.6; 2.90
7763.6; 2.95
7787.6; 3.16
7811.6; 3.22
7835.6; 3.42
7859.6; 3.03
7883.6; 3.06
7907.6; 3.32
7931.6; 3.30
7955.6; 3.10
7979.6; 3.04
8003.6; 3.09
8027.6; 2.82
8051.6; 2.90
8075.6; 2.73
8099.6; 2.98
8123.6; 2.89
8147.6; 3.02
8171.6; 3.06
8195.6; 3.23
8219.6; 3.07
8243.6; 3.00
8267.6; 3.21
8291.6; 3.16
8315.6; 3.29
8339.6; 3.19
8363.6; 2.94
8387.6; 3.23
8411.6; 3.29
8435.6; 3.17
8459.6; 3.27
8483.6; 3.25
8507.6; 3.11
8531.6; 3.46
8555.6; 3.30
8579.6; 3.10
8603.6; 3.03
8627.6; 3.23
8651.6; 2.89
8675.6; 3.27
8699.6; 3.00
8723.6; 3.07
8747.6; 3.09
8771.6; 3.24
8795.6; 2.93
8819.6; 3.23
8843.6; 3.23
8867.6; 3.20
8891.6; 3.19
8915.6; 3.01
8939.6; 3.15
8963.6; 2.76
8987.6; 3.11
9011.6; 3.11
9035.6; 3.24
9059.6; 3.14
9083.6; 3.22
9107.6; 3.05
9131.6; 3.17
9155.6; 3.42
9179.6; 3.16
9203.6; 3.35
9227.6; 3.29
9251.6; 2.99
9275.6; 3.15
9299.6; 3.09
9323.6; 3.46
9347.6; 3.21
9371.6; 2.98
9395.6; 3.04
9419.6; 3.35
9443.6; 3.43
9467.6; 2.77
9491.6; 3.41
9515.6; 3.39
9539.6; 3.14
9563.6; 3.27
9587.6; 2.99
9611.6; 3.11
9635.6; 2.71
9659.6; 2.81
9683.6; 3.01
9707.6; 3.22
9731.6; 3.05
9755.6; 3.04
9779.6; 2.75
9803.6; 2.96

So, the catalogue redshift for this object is 0.129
